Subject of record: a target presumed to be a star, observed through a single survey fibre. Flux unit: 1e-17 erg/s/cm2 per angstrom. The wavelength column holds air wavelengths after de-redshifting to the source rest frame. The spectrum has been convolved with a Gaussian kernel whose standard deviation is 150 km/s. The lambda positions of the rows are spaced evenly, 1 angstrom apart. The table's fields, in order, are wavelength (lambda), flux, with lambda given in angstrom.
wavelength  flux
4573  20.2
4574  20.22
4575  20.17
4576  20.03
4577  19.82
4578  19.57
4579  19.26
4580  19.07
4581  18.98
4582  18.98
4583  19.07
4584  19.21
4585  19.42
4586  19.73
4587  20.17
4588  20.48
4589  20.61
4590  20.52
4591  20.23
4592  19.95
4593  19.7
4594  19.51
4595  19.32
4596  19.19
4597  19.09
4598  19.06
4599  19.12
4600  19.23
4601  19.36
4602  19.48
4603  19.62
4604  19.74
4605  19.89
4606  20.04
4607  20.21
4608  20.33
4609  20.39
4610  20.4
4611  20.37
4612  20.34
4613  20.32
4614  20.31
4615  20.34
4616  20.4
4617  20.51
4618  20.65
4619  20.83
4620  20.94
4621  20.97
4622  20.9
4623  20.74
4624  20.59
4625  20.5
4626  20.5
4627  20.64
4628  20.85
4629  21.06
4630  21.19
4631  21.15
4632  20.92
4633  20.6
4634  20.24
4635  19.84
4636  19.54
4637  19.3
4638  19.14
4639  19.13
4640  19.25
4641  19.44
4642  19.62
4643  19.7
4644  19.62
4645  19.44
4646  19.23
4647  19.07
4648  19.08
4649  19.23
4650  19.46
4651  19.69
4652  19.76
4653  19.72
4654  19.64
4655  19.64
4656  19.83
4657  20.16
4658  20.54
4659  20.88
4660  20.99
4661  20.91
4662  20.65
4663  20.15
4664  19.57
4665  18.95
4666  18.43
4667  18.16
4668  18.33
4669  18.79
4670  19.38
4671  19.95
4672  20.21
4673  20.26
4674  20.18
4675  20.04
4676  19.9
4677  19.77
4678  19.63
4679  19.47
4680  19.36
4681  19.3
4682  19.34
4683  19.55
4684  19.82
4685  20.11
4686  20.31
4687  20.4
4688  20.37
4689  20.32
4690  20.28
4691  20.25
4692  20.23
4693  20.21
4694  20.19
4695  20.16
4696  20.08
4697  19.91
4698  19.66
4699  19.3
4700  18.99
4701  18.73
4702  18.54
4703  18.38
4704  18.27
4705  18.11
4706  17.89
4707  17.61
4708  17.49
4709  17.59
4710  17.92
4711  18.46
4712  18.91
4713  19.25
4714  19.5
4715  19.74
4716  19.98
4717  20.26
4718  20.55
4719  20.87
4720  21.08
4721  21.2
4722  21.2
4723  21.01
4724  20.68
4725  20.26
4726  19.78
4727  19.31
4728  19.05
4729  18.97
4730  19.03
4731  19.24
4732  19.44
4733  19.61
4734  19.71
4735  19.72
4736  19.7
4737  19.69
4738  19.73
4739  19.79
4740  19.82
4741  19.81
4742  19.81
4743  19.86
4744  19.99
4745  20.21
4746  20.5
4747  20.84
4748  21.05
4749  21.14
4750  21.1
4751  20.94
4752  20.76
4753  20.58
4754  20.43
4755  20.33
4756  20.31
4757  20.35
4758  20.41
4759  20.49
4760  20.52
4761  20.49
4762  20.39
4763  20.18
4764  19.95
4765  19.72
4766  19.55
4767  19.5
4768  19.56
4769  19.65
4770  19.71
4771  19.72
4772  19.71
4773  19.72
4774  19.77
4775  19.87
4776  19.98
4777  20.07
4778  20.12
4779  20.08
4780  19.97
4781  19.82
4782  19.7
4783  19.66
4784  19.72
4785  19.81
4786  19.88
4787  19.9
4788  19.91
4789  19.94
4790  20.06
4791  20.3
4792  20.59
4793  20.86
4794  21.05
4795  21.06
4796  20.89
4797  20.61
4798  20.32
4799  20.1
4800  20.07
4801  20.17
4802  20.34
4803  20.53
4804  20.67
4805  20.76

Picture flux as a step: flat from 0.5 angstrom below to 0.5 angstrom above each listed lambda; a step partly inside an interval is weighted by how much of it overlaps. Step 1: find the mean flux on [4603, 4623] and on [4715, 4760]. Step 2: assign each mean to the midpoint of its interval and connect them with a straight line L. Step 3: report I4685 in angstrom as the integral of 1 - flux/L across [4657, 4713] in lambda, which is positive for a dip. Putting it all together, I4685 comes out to 2.2 angstrom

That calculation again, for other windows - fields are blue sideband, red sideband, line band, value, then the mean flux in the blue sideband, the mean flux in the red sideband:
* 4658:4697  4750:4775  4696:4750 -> 1.14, 19.9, 20.1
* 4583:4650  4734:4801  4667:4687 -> 0.41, 20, 20.1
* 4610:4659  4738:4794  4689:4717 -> 1.37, 20.1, 20.1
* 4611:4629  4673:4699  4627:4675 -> 1.14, 20.6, 19.9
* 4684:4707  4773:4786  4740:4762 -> -0.77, 19.5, 19.9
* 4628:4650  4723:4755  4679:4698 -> -0.06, 19.8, 20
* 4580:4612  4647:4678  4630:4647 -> -0.05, 19.7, 19.7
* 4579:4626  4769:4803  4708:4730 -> 0.37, 20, 20.1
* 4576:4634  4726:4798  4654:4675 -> 0.28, 20.1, 20.1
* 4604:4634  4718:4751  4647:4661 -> 0.36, 20.6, 20.1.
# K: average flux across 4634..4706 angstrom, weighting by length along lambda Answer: 19.6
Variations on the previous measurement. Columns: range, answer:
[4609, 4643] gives 20.3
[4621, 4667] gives 20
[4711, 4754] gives 20.1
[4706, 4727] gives 19.6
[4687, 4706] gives 19.5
